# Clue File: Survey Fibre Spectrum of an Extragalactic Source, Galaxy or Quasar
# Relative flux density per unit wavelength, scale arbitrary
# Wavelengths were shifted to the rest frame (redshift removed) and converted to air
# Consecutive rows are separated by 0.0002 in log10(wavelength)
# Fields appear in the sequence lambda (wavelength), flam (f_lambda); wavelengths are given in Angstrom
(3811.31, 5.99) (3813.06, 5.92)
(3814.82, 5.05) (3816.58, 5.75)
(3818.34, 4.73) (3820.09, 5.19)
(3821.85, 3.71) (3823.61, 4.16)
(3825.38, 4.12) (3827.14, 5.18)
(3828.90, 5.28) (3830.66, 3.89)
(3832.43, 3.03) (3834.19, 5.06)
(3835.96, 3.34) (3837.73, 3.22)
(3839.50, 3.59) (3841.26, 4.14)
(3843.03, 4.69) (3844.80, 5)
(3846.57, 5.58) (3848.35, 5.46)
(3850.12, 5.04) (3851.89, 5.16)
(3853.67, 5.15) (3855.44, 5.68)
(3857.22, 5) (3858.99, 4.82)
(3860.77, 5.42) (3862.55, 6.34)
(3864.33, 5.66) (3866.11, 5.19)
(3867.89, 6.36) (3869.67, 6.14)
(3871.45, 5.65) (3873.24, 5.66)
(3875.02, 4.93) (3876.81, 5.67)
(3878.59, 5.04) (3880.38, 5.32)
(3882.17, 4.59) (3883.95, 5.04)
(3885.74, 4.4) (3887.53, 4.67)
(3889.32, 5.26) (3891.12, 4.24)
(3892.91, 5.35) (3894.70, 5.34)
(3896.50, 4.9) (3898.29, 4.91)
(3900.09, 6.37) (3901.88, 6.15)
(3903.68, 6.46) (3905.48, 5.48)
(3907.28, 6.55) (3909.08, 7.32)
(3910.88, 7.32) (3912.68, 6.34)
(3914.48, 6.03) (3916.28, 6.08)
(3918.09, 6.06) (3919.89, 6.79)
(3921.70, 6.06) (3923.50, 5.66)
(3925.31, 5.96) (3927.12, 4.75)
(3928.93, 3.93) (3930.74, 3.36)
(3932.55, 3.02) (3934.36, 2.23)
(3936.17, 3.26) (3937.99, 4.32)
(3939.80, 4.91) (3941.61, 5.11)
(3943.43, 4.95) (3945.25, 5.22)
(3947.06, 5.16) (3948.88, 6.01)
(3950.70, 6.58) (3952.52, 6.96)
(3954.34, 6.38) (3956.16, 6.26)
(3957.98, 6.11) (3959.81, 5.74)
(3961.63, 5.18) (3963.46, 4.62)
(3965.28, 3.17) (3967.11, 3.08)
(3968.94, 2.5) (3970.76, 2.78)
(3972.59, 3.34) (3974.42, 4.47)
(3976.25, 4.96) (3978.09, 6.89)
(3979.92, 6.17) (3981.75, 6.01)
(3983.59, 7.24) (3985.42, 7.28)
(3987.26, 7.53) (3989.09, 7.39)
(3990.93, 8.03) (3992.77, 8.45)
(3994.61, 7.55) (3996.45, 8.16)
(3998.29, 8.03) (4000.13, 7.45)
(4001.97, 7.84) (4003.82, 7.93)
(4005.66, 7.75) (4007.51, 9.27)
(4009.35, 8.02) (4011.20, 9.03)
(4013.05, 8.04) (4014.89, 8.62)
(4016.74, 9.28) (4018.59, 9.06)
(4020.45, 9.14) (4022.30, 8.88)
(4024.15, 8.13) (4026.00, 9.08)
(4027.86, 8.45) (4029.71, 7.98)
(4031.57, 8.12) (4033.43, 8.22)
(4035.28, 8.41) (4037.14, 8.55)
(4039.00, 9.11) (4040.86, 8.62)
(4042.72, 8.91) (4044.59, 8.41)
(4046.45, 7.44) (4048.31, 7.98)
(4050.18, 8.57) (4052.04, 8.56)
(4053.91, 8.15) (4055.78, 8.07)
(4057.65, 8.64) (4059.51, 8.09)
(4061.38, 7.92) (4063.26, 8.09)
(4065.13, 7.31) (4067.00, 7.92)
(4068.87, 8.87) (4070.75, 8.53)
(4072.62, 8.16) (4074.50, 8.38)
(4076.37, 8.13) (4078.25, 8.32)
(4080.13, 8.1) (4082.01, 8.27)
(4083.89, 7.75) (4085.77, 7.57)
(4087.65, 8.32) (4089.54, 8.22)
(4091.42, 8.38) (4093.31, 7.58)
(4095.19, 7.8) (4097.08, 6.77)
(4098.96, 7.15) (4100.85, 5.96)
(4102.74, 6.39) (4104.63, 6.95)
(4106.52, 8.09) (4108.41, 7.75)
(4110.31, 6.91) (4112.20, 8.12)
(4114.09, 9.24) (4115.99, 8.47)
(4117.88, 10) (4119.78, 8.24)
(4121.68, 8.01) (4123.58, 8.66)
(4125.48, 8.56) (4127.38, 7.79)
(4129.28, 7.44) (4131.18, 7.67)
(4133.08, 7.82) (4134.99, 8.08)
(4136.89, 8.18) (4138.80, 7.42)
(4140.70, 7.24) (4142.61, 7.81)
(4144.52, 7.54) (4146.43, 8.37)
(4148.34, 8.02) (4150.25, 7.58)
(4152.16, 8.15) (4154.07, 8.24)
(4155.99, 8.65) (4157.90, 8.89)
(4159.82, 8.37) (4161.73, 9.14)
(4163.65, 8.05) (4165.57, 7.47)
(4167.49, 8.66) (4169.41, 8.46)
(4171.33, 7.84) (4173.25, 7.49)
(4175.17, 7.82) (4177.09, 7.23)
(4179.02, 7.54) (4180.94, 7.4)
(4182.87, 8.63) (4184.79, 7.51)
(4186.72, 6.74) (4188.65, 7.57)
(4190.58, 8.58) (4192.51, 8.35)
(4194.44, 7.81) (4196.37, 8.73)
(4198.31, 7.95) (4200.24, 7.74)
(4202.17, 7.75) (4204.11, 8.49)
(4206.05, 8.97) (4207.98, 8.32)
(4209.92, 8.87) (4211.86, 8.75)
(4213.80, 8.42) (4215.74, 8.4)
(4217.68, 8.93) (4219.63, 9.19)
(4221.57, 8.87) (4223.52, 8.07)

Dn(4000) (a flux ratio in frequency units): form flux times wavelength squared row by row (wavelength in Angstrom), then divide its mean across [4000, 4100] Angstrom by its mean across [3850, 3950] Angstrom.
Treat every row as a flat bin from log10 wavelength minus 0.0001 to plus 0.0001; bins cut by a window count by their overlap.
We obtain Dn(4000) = 1.7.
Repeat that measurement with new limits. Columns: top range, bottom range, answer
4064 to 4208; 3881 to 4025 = 1.43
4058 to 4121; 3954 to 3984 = 1.71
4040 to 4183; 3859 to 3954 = 1.65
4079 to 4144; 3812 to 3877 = 1.80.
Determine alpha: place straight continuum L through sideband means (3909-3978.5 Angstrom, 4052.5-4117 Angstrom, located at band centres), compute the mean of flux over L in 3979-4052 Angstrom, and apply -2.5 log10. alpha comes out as -0.25 mag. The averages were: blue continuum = 5.06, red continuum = 7.9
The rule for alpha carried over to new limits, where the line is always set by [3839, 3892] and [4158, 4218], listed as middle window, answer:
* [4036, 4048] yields -0.24 mag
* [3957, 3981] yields 0.32 mag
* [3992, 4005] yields -0.23 mag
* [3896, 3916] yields -0.12 mag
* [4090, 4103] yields 0.01 mag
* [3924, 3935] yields 0.40 mag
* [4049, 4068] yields -0.17 mag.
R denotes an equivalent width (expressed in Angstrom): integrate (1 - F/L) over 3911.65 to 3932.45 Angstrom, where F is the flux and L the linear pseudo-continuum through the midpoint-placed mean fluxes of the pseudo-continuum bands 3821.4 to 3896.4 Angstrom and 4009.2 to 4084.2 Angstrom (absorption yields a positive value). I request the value 2.1 Angstrom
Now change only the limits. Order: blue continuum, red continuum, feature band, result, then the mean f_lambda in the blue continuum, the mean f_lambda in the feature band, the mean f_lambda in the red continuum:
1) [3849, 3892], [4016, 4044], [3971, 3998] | 3.9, 5.27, 6.61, 8.65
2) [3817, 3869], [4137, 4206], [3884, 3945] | 2.6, 4.82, 5.25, 7.99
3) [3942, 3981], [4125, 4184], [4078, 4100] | -2.6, 5.08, 7.83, 7.98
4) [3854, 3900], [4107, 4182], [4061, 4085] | -2.7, 5.28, 8.13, 8.06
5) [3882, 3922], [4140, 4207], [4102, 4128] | -2.0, 5.74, 8.1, 8.02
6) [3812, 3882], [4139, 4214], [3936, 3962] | 1.7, 4.98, 5.55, 8.07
